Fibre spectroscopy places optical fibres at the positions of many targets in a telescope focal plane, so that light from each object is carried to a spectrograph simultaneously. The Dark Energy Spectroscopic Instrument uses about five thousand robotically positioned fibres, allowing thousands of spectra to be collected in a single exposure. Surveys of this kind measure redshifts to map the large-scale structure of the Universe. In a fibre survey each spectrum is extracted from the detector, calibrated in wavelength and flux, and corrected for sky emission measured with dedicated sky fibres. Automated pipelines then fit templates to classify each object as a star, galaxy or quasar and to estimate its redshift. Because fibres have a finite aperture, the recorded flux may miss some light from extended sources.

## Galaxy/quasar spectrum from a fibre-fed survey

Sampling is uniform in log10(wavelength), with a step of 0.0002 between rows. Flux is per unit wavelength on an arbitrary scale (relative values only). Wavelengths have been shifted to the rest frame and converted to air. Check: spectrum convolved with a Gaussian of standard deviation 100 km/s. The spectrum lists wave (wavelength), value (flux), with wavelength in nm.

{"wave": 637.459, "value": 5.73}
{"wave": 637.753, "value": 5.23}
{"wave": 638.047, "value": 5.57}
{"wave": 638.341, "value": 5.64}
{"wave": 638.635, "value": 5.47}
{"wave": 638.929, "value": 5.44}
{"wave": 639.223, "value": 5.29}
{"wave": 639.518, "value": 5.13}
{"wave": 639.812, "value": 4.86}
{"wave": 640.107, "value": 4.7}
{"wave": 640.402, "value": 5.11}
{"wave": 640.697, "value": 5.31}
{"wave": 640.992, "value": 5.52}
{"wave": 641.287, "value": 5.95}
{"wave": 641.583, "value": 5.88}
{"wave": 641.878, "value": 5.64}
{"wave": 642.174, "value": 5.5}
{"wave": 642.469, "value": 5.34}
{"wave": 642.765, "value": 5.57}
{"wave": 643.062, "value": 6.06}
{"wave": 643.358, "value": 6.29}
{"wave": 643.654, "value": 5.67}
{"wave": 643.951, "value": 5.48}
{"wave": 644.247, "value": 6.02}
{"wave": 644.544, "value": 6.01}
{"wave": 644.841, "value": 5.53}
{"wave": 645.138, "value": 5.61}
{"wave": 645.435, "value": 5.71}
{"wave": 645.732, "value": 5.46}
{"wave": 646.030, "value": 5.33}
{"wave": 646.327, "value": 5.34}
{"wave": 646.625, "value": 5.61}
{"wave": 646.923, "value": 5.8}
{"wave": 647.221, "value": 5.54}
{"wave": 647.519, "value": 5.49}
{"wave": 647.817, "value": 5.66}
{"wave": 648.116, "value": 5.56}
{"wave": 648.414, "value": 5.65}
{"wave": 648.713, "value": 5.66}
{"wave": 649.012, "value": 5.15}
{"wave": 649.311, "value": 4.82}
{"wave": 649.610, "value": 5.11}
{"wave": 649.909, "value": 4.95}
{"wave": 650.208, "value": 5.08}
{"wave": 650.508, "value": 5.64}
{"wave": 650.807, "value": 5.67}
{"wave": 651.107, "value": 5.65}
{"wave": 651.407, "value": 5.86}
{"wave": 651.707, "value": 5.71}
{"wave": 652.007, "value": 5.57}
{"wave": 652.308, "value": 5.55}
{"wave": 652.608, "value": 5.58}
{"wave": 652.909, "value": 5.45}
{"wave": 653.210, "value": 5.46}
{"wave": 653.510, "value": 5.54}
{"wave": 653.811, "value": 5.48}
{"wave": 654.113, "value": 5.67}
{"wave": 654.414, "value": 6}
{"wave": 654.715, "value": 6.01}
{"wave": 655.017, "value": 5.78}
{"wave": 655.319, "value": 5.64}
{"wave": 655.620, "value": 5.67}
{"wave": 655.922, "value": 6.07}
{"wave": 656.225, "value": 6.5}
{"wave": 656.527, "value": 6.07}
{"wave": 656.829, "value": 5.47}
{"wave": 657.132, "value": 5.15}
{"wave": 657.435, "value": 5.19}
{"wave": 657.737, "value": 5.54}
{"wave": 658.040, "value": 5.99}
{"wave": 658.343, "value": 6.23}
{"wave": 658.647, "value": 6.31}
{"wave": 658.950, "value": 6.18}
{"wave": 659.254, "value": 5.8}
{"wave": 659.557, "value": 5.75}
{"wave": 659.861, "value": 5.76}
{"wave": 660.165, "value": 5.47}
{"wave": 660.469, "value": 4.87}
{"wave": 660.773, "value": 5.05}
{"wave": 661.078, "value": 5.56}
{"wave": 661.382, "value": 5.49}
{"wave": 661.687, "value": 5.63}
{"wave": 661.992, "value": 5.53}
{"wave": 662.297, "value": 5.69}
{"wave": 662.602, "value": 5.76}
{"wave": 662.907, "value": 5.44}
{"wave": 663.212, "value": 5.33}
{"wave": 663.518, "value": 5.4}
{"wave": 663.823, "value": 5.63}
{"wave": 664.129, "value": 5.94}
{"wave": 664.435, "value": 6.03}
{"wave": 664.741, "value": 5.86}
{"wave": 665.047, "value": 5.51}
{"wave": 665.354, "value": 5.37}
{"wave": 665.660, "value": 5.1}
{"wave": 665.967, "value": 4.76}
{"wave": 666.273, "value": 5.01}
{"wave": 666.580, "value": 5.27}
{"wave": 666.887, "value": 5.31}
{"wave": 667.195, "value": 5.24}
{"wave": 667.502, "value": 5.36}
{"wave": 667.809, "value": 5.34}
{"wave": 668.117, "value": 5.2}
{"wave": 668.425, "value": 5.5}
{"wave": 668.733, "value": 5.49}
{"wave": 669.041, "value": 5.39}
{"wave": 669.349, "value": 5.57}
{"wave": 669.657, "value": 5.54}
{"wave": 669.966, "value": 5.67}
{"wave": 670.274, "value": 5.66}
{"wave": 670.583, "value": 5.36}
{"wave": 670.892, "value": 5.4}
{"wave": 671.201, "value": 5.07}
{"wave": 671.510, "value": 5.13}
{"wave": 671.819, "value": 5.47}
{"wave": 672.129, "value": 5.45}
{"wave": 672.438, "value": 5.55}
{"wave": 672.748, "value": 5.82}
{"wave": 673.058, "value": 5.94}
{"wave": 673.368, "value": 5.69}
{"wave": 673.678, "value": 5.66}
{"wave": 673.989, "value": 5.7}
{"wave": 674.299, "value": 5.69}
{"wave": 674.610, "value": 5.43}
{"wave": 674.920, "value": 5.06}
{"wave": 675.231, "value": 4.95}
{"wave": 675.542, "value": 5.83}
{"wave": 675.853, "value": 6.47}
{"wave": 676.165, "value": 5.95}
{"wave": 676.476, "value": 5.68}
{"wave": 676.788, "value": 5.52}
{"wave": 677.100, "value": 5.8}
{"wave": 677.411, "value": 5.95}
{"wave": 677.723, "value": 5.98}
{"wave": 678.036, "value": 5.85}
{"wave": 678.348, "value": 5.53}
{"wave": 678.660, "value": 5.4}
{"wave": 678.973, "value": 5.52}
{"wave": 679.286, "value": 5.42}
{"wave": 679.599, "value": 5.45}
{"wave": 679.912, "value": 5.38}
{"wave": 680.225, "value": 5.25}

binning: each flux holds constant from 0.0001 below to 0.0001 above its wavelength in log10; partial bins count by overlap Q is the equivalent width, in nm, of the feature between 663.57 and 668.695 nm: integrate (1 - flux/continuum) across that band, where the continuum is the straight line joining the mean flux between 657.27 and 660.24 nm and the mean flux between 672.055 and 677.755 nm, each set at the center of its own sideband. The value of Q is 0.321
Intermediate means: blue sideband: 5.83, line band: 5.4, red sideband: 5.69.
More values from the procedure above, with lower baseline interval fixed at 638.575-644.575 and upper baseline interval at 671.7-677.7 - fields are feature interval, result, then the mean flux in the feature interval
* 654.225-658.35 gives -0.147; 5.79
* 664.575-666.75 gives 0.139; 5.27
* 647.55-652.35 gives 0.095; 5.45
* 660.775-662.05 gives 0.027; 5.49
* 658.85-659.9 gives -0.049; 5.87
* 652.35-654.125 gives 0.019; 5.52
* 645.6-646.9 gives 0.018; 5.47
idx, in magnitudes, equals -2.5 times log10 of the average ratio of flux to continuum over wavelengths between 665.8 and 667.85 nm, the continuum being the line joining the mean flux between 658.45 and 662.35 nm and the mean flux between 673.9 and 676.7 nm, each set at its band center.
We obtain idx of 0.09 mag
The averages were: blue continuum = 5.63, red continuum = 5.64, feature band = 5.18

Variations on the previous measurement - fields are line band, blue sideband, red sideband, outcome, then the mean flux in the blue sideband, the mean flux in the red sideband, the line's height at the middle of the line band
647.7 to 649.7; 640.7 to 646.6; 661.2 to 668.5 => 0.05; 5.67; 5.45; 5.62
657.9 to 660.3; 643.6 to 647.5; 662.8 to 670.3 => -0.08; 5.62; 5.43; 5.5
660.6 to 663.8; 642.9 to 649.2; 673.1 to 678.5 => 0.04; 5.64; 5.7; 5.67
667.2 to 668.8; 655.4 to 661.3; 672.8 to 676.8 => 0.06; 5.71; 5.67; 5.69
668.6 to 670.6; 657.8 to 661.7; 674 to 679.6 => 0.02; 5.7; 5.64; 5.67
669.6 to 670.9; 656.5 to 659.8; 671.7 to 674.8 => 0.02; 5.78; 5.64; 5.66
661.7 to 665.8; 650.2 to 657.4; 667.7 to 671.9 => -0.01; 5.68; 5.41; 5.51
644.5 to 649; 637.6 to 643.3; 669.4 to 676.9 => -0.02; 5.45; 5.57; 5.47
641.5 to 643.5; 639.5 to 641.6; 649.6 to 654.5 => -0.08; 5.28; 5.53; 5.33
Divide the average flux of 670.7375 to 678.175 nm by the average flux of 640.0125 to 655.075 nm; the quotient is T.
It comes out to 1.01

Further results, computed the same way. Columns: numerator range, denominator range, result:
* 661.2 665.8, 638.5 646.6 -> 1.01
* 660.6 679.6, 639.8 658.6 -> 0.99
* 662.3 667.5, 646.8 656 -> 0.98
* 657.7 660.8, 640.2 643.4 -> 1.03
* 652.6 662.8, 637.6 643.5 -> 1.04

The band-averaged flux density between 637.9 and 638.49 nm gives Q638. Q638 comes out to 5.6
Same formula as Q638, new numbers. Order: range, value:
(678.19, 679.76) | 5.46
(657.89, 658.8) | 6.18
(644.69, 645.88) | 5.58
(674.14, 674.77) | 5.56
